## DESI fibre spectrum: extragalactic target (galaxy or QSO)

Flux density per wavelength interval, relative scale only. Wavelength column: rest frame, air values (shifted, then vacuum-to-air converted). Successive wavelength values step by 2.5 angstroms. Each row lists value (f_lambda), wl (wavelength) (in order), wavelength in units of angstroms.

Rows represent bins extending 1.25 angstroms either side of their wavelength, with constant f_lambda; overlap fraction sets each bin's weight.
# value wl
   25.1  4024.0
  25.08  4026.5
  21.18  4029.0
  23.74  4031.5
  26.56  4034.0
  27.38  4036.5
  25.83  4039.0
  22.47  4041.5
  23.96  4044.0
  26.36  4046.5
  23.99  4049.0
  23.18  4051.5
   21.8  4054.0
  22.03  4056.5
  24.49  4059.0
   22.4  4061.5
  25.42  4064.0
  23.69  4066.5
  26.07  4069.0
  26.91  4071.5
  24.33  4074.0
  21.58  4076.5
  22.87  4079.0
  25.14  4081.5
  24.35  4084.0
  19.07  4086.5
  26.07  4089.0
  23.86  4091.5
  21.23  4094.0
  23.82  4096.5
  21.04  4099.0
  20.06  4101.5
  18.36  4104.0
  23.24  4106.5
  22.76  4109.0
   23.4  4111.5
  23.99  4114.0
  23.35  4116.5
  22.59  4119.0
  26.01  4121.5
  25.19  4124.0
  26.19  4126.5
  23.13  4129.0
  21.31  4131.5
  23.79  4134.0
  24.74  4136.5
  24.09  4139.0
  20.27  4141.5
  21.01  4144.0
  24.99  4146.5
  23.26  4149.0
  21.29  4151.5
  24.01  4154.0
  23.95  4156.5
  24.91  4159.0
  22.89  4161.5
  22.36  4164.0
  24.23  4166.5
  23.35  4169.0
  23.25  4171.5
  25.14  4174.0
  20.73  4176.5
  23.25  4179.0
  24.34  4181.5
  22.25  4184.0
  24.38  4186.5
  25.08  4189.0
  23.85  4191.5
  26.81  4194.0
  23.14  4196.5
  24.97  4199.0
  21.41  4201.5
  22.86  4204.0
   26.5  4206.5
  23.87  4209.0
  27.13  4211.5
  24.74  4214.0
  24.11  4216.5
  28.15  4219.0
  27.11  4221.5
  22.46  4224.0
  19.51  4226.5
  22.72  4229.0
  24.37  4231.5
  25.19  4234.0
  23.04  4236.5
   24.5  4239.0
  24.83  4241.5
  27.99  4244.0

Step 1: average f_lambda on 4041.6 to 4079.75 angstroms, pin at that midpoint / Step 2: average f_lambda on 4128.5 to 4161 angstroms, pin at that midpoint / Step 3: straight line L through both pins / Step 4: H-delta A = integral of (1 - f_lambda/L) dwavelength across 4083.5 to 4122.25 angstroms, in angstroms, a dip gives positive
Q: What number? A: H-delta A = 1.5 angstroms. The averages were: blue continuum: 23.9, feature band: 22.6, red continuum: 23.1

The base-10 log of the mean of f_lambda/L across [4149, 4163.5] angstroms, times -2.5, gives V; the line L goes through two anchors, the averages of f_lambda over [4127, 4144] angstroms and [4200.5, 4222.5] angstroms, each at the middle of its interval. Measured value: 0.01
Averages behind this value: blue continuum 22.9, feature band 23.3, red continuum 25.1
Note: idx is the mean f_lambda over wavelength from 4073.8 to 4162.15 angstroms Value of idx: 23.1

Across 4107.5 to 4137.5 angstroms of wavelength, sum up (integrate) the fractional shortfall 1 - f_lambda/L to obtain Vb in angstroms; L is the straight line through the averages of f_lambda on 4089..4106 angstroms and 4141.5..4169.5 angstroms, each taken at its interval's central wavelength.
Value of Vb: -2.0 angstroms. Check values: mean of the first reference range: 21.8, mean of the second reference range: 23.2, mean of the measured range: 23.9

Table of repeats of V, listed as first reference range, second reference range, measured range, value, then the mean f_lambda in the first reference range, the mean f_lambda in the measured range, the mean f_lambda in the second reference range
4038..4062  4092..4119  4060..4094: -0.043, 23.7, 23.9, 22.2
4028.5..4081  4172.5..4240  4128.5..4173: 0.045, 24.2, 23.2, 24.1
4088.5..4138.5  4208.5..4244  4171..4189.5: 0.022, 23.2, 23.5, 24.5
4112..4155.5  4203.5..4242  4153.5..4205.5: 0.014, 23.5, 23.7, 24.5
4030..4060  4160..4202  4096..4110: 0.125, 24.3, 21.4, 23.7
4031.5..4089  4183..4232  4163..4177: 0.042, 24.1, 23.3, 24.3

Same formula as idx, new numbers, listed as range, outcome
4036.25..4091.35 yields 24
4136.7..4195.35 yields 23.5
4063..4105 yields 23.2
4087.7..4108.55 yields 22.2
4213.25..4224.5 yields 25.5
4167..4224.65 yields 24.3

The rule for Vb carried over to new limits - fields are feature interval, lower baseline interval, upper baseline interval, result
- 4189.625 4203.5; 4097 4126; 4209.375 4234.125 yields 0.1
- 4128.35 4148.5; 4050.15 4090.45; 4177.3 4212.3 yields 0.9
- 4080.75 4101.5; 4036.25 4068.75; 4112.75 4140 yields 1.0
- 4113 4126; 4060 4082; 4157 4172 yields -0.3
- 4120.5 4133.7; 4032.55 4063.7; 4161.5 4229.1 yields -0.1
